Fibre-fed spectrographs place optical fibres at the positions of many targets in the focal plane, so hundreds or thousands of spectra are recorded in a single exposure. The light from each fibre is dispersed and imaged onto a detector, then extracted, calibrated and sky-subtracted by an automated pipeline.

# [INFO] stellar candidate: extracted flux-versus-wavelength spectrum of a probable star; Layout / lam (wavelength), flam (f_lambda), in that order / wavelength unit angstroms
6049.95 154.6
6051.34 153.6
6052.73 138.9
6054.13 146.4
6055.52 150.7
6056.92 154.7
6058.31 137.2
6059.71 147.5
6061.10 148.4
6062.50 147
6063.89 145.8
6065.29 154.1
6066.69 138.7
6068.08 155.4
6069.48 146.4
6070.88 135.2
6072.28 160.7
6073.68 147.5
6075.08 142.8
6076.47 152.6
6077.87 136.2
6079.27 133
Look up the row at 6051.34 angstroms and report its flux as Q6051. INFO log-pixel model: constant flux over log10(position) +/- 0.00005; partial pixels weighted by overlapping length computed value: 153.6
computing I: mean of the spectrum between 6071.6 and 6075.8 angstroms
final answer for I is 151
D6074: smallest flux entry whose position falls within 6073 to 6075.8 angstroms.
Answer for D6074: 142.8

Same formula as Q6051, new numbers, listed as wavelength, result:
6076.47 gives 152.6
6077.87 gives 136.2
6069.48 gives 146.4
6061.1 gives 148.4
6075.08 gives 142.8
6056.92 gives 154.7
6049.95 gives 154.6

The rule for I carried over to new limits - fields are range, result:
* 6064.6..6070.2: 149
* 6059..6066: 148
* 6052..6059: 146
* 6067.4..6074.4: 149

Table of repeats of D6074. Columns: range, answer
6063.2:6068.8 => 138.7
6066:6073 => 135.2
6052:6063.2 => 137.2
